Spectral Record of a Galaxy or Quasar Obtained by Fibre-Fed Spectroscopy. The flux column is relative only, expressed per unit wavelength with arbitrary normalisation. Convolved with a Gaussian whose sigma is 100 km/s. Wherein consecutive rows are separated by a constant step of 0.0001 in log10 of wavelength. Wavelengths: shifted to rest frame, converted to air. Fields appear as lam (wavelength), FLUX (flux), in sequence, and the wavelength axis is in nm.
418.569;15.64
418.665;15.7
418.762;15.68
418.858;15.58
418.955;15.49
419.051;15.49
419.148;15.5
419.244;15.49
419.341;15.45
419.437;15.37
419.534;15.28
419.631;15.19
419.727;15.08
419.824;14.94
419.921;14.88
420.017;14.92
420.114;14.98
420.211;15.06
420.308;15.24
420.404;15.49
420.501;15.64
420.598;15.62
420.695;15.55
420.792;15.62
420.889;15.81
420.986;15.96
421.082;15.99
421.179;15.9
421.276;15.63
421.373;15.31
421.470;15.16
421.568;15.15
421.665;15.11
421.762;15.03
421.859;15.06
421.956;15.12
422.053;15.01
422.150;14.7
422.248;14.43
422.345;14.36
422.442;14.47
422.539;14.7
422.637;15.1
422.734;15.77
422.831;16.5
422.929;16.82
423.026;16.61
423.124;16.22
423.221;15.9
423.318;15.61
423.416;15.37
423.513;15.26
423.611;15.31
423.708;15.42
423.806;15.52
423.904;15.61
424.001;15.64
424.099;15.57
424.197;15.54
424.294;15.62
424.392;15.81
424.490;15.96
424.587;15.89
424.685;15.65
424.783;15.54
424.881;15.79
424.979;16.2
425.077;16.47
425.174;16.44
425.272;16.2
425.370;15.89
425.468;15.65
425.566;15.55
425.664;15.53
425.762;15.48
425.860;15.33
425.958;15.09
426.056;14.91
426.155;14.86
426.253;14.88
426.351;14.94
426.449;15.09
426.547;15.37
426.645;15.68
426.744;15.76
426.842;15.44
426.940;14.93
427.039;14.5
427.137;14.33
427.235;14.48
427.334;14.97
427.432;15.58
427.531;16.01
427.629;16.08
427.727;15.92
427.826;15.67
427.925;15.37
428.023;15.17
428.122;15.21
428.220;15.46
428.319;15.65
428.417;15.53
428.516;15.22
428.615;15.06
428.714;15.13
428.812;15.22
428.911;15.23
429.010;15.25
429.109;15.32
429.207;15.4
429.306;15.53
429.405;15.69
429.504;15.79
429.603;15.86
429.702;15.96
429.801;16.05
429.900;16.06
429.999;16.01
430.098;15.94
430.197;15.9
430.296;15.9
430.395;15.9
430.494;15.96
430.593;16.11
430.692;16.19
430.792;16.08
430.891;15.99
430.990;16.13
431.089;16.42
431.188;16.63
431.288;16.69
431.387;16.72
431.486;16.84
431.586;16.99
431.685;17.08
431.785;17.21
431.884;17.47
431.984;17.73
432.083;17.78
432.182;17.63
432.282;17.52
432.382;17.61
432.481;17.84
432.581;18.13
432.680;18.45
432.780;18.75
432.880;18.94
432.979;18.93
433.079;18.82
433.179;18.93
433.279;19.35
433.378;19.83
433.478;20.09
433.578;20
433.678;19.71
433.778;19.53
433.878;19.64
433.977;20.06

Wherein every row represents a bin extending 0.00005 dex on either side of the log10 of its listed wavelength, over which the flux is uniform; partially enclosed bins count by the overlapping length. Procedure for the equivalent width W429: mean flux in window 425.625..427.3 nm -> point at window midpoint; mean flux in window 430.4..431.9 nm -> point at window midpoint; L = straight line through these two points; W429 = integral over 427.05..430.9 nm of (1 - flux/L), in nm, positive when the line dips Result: 0.07 nm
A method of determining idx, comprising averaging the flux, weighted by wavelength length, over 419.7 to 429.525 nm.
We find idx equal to 15.4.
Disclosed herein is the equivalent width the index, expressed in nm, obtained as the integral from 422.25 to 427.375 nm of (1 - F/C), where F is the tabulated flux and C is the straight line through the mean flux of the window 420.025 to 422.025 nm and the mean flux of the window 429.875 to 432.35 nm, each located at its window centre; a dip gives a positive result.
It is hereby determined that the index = 0.120 nm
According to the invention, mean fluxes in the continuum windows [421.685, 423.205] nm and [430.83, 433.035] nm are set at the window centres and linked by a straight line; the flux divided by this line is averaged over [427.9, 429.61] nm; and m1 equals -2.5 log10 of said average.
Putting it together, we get 0.09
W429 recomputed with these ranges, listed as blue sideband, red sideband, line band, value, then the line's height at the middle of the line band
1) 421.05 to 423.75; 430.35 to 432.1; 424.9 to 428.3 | 0.12 nm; 16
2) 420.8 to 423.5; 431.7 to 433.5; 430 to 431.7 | 0.15 nm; 17.9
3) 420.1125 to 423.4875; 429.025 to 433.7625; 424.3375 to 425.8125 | 0.01 nm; 16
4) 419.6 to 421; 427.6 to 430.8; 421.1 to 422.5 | 0.03 nm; 15.4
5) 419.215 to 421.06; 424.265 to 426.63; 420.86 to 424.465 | 0.00 nm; 15.5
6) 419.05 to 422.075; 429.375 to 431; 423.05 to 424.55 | -0.01 nm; 15.6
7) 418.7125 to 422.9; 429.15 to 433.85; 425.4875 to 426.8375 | 0.08 nm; 16.3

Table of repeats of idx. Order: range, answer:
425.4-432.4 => 15.8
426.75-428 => 15.3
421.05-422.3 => 15.2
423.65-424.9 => 15.7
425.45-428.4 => 15.3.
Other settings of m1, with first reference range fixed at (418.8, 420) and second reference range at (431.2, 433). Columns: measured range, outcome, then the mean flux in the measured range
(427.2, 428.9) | 0.10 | 15.4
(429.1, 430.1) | 0.09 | 15.8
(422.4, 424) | 0.02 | 15.6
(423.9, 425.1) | 0.03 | 15.8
